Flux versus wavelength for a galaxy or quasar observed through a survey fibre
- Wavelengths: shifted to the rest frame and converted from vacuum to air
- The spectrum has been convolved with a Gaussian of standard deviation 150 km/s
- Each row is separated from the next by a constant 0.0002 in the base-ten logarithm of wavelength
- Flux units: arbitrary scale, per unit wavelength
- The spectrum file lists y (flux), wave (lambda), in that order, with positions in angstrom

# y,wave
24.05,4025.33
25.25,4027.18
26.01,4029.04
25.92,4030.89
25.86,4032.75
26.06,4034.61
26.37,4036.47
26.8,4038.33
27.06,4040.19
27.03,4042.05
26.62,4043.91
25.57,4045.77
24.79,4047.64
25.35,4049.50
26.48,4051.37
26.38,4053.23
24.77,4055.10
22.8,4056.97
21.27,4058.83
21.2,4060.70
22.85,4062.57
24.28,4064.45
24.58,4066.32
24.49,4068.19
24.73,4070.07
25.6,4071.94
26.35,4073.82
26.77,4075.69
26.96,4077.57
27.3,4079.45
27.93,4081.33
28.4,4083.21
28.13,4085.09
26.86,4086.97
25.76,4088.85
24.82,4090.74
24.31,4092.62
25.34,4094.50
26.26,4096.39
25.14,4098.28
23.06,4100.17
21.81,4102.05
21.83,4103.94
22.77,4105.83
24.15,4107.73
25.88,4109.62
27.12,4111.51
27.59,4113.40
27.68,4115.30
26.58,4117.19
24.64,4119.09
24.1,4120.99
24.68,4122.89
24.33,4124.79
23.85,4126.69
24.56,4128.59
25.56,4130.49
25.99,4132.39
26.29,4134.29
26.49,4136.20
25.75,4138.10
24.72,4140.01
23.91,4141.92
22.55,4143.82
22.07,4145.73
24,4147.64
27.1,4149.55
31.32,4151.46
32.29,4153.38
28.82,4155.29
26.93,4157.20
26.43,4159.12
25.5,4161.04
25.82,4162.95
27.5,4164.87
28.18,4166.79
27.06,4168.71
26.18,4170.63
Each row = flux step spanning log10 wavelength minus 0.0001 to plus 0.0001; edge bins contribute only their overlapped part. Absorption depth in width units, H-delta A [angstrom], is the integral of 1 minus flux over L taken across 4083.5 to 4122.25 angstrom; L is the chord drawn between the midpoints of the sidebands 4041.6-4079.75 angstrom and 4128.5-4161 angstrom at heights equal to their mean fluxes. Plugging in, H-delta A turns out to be 0.53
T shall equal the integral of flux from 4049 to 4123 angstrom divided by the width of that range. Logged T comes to 25.2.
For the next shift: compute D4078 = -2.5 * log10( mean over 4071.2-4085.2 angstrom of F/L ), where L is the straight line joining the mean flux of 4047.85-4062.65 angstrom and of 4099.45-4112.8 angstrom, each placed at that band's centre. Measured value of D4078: -0.13 mag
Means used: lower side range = 24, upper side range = 23.9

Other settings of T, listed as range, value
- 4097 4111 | 23.7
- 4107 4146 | 25.2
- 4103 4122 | 25.2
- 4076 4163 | 25.7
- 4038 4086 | 25.5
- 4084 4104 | 25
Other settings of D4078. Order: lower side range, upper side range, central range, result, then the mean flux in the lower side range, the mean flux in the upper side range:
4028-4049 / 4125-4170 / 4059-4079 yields 0.06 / 26.2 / 26.2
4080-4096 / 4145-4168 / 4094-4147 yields 0.08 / 26.5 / 27.2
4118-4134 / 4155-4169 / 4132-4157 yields -0.02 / 24.8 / 26.9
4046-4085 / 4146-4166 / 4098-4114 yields 0.08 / 25.2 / 27.4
